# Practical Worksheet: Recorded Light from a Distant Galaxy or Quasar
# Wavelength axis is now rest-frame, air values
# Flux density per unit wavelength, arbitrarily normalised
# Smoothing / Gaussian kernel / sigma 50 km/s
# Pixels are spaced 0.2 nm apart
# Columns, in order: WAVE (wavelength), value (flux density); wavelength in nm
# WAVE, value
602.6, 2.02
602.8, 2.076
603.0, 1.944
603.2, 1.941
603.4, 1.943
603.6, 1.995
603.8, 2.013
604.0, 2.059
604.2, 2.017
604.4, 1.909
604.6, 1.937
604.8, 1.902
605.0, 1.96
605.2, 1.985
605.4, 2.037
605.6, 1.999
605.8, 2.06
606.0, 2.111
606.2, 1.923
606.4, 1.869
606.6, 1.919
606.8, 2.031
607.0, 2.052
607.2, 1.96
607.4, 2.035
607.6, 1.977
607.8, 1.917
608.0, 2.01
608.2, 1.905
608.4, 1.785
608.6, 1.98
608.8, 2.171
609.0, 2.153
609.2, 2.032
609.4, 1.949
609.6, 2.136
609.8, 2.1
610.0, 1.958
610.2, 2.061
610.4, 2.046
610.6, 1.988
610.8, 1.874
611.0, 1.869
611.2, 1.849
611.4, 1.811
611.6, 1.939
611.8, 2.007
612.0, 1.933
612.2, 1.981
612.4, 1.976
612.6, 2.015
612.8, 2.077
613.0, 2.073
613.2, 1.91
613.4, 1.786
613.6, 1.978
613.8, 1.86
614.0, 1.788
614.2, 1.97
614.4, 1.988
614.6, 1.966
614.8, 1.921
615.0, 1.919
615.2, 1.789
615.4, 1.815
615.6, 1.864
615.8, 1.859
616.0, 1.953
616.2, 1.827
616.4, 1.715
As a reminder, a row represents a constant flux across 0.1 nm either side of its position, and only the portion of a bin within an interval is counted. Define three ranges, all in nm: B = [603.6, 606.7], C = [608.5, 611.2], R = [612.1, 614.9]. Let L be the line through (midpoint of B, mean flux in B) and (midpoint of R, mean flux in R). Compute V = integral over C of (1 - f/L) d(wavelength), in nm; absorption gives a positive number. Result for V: -0.08 nm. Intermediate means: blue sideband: 1.98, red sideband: 1.95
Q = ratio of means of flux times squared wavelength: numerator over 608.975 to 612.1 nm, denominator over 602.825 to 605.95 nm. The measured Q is 1.02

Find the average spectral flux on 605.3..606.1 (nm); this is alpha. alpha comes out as 2.05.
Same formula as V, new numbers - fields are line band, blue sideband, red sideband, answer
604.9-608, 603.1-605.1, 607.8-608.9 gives -0.04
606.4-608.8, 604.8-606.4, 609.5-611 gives 0.04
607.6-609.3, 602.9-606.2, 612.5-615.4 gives -0.03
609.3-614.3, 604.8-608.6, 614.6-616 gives -0.11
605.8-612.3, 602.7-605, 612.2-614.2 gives -0.07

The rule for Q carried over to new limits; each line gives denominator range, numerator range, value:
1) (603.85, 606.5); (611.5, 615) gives 1.01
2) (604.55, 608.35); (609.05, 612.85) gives 1.02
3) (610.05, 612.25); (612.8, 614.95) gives 1.00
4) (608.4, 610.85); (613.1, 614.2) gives 0.94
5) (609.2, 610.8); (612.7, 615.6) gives 0.96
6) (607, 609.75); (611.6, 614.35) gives 0.99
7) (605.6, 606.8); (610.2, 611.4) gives 0.99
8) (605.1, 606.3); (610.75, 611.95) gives 0.96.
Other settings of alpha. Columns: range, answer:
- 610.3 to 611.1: 1.94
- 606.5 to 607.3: 1.99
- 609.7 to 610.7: 2.03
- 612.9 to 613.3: 1.99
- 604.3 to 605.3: 1.94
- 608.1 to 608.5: 1.84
